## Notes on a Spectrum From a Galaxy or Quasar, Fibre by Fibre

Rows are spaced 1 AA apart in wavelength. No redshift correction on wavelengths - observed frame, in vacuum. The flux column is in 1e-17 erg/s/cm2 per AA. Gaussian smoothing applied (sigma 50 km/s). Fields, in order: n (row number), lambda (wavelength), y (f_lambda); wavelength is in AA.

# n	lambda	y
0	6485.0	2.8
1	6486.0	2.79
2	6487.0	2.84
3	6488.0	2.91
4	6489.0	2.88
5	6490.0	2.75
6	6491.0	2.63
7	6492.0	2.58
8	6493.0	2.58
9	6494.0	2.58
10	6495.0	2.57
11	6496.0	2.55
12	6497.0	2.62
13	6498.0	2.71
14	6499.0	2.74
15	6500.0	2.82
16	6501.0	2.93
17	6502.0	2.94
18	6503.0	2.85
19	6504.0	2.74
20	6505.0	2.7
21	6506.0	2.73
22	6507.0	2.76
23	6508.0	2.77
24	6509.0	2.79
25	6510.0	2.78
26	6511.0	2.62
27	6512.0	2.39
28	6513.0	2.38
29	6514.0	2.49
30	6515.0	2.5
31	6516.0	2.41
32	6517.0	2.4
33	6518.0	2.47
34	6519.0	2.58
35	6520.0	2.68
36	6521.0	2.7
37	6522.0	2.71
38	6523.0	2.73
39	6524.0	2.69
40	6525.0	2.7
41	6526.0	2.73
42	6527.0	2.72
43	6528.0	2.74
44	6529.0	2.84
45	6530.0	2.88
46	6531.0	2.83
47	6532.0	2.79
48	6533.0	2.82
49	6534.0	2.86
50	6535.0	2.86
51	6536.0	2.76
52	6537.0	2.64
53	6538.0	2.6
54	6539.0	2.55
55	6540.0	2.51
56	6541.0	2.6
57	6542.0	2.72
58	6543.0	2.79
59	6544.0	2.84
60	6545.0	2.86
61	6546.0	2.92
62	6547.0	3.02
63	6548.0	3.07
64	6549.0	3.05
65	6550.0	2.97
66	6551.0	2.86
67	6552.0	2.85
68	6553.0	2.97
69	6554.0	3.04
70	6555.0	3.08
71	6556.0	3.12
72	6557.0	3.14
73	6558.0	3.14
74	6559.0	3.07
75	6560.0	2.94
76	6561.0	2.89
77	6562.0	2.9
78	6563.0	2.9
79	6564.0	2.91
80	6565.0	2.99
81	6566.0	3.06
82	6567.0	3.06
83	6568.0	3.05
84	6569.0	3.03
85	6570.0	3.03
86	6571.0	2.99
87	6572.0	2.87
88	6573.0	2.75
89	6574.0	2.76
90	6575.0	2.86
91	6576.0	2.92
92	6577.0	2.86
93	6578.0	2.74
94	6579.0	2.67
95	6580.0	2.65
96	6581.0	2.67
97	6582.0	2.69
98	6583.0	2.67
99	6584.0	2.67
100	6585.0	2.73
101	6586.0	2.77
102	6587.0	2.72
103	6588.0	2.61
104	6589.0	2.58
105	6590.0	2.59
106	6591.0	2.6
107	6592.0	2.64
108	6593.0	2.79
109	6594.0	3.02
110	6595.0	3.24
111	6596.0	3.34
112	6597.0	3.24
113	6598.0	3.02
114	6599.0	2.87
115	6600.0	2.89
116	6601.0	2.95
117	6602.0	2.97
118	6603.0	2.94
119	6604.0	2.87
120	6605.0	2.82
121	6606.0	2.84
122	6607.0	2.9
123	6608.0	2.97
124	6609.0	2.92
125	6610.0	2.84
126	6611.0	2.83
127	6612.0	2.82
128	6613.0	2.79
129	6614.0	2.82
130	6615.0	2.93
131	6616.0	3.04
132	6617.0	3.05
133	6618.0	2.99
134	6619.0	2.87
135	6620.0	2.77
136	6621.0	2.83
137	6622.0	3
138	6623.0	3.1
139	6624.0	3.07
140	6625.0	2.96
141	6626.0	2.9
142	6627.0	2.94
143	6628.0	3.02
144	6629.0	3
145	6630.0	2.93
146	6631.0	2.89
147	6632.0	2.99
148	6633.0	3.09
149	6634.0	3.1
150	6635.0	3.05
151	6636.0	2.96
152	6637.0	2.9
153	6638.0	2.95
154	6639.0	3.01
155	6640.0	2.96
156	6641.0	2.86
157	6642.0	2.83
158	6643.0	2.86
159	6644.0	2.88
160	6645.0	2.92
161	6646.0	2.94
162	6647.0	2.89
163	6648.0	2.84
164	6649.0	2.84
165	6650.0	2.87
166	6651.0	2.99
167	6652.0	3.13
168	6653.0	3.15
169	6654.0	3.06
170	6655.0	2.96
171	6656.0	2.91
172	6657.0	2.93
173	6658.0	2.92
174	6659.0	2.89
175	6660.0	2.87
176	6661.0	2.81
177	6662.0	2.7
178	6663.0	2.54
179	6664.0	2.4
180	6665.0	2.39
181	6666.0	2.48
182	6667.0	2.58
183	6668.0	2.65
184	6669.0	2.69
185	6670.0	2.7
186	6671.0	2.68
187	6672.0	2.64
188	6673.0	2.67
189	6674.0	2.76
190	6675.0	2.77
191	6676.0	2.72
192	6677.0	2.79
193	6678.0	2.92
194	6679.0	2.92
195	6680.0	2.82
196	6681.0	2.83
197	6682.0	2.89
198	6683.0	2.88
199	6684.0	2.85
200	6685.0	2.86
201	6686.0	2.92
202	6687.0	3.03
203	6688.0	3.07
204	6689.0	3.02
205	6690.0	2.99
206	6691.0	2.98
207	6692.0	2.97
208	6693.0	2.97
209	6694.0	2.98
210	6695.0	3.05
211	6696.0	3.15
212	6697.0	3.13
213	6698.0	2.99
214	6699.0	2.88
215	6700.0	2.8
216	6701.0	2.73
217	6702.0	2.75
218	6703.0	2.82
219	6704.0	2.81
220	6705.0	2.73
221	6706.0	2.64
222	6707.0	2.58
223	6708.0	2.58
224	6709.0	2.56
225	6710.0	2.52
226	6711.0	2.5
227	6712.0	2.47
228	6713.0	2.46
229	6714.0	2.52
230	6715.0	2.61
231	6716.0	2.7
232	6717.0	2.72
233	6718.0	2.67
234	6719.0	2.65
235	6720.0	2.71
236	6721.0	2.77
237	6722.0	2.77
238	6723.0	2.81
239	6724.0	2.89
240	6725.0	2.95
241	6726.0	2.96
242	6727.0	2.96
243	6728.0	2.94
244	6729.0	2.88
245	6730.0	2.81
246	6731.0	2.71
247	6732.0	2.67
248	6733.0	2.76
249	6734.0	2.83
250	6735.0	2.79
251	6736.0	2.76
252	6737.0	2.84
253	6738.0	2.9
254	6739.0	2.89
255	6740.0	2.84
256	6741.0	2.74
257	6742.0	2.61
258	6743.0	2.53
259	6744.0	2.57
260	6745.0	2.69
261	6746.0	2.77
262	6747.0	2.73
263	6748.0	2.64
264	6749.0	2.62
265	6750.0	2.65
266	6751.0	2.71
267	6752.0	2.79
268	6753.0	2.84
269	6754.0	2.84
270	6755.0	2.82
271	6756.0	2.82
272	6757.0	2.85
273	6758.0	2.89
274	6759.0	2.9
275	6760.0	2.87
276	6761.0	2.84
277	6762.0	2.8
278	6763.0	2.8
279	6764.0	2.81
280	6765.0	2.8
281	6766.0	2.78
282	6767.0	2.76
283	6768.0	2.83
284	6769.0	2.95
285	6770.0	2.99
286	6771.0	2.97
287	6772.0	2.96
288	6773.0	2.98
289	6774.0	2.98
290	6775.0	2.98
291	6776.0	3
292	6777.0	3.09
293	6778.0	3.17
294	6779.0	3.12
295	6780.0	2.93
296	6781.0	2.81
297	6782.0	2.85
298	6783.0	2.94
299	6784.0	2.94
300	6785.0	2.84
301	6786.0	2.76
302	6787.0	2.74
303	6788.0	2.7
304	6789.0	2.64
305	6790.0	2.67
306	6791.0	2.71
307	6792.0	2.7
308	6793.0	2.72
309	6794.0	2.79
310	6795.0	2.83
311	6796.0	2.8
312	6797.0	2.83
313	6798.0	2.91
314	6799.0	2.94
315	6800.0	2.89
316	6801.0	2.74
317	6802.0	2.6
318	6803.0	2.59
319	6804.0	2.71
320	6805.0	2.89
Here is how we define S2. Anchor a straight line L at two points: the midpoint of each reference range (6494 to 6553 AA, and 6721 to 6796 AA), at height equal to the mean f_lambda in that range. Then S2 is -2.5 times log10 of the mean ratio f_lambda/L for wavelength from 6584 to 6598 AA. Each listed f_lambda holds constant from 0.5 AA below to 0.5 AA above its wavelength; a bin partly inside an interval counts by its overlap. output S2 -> -0.03 mag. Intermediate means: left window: 2.73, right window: 2.82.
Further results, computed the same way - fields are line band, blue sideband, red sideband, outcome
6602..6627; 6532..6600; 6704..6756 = -0.03 mag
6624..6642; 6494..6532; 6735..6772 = -0.09 mag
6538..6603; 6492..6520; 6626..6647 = -0.03 mag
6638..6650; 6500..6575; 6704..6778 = -0.04 mag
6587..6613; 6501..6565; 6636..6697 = -0.02 mag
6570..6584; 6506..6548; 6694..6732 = -0.03 mag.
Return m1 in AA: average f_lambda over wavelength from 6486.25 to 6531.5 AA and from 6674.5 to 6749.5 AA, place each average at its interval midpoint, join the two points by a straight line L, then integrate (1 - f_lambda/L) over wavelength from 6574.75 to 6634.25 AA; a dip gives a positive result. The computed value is -3.1 AA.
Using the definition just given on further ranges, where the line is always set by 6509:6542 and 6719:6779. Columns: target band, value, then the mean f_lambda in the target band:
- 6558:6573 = -1.6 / 2.98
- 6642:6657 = -1.0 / 2.94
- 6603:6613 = -0.5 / 2.87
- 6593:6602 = -1.1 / 3.05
